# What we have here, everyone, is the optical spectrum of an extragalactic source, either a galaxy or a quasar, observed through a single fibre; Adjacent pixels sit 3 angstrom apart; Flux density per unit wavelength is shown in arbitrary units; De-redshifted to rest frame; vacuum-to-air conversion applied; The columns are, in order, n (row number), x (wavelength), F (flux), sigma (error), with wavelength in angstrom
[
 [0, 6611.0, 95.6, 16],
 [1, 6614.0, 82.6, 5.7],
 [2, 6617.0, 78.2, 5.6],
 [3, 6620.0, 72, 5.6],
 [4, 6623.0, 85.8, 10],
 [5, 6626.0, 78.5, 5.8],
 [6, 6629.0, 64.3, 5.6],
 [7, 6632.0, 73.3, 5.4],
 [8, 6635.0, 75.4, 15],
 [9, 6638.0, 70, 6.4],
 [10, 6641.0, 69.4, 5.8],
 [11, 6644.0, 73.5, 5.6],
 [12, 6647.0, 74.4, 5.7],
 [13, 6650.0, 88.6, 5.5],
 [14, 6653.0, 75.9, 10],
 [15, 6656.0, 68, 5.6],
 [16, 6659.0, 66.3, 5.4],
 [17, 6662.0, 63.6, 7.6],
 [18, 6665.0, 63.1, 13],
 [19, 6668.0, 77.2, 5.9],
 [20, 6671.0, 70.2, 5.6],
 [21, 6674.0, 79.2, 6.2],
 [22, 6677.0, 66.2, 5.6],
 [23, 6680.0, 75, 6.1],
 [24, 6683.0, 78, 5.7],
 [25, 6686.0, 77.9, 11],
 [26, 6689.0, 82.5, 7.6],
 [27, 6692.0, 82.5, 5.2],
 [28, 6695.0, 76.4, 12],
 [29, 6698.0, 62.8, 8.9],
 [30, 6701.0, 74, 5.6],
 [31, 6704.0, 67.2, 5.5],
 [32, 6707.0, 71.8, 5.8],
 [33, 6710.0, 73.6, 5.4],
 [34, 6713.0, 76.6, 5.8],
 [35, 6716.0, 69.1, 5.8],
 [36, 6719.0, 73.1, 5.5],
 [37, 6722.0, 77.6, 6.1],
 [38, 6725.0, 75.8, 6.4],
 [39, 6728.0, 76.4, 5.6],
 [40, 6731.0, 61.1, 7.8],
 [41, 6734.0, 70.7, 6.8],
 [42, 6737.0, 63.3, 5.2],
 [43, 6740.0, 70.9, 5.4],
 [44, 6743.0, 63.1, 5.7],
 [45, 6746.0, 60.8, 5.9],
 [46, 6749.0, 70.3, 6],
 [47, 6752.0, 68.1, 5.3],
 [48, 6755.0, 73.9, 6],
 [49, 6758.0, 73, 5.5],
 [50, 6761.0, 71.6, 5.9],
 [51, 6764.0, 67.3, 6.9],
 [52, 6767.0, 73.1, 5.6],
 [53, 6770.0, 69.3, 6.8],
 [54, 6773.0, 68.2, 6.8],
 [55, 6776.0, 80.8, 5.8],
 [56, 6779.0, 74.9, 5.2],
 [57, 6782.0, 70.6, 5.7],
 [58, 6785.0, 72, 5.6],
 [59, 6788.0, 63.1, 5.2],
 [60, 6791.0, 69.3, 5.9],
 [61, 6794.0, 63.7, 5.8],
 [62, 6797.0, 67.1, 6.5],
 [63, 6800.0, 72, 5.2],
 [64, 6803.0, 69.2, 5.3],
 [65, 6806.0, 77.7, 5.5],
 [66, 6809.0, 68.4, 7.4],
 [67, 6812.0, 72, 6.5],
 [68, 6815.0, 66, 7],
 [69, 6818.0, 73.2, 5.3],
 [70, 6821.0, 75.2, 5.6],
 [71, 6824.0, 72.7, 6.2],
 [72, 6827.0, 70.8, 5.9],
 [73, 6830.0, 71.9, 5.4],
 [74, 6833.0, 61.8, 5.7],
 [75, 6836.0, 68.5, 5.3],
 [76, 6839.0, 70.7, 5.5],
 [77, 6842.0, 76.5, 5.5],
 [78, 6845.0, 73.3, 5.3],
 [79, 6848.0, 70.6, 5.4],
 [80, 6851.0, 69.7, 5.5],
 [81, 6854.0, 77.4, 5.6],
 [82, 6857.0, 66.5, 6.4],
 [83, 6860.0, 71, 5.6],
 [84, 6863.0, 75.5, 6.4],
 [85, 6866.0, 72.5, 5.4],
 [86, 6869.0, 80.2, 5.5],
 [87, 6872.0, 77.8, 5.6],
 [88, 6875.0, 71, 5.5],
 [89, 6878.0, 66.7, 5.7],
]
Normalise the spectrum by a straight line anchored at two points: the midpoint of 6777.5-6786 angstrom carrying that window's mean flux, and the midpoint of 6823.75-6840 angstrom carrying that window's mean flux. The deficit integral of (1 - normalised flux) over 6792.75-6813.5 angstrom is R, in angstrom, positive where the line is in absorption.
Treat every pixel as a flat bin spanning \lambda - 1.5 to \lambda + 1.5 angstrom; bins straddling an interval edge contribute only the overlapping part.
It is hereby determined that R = 0.28 angstrom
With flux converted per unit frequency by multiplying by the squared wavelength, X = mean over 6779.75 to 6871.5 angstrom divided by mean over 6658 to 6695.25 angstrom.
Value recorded 1.0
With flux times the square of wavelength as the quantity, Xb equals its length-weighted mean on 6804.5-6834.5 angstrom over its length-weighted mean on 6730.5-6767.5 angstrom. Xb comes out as 1.1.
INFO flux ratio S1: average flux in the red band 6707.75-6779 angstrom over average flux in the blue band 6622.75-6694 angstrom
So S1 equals 1.0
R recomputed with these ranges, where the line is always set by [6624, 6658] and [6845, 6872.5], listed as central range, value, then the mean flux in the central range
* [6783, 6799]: 1.3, 67.3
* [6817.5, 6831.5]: 0.1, 72.7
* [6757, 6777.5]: 0.5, 71.9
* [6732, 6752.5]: 2.0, 66.5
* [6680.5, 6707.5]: -0.4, 74.9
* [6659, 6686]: 0.8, 71.6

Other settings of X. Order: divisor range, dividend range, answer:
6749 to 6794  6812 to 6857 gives 1.02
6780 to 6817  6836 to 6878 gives 1.07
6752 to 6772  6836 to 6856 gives 1.05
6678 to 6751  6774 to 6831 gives 1.01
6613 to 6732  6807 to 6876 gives 1.03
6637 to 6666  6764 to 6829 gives 1.04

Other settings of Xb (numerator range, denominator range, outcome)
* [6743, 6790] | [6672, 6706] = 0.96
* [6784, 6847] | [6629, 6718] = 1.00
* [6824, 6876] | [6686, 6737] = 1.03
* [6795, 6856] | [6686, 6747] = 1.02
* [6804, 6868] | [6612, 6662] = 1.02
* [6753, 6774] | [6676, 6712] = 0.98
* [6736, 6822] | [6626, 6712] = 0.99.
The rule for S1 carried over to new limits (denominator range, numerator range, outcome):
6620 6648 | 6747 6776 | 0.96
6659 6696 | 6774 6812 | 0.96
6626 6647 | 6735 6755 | 0.93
